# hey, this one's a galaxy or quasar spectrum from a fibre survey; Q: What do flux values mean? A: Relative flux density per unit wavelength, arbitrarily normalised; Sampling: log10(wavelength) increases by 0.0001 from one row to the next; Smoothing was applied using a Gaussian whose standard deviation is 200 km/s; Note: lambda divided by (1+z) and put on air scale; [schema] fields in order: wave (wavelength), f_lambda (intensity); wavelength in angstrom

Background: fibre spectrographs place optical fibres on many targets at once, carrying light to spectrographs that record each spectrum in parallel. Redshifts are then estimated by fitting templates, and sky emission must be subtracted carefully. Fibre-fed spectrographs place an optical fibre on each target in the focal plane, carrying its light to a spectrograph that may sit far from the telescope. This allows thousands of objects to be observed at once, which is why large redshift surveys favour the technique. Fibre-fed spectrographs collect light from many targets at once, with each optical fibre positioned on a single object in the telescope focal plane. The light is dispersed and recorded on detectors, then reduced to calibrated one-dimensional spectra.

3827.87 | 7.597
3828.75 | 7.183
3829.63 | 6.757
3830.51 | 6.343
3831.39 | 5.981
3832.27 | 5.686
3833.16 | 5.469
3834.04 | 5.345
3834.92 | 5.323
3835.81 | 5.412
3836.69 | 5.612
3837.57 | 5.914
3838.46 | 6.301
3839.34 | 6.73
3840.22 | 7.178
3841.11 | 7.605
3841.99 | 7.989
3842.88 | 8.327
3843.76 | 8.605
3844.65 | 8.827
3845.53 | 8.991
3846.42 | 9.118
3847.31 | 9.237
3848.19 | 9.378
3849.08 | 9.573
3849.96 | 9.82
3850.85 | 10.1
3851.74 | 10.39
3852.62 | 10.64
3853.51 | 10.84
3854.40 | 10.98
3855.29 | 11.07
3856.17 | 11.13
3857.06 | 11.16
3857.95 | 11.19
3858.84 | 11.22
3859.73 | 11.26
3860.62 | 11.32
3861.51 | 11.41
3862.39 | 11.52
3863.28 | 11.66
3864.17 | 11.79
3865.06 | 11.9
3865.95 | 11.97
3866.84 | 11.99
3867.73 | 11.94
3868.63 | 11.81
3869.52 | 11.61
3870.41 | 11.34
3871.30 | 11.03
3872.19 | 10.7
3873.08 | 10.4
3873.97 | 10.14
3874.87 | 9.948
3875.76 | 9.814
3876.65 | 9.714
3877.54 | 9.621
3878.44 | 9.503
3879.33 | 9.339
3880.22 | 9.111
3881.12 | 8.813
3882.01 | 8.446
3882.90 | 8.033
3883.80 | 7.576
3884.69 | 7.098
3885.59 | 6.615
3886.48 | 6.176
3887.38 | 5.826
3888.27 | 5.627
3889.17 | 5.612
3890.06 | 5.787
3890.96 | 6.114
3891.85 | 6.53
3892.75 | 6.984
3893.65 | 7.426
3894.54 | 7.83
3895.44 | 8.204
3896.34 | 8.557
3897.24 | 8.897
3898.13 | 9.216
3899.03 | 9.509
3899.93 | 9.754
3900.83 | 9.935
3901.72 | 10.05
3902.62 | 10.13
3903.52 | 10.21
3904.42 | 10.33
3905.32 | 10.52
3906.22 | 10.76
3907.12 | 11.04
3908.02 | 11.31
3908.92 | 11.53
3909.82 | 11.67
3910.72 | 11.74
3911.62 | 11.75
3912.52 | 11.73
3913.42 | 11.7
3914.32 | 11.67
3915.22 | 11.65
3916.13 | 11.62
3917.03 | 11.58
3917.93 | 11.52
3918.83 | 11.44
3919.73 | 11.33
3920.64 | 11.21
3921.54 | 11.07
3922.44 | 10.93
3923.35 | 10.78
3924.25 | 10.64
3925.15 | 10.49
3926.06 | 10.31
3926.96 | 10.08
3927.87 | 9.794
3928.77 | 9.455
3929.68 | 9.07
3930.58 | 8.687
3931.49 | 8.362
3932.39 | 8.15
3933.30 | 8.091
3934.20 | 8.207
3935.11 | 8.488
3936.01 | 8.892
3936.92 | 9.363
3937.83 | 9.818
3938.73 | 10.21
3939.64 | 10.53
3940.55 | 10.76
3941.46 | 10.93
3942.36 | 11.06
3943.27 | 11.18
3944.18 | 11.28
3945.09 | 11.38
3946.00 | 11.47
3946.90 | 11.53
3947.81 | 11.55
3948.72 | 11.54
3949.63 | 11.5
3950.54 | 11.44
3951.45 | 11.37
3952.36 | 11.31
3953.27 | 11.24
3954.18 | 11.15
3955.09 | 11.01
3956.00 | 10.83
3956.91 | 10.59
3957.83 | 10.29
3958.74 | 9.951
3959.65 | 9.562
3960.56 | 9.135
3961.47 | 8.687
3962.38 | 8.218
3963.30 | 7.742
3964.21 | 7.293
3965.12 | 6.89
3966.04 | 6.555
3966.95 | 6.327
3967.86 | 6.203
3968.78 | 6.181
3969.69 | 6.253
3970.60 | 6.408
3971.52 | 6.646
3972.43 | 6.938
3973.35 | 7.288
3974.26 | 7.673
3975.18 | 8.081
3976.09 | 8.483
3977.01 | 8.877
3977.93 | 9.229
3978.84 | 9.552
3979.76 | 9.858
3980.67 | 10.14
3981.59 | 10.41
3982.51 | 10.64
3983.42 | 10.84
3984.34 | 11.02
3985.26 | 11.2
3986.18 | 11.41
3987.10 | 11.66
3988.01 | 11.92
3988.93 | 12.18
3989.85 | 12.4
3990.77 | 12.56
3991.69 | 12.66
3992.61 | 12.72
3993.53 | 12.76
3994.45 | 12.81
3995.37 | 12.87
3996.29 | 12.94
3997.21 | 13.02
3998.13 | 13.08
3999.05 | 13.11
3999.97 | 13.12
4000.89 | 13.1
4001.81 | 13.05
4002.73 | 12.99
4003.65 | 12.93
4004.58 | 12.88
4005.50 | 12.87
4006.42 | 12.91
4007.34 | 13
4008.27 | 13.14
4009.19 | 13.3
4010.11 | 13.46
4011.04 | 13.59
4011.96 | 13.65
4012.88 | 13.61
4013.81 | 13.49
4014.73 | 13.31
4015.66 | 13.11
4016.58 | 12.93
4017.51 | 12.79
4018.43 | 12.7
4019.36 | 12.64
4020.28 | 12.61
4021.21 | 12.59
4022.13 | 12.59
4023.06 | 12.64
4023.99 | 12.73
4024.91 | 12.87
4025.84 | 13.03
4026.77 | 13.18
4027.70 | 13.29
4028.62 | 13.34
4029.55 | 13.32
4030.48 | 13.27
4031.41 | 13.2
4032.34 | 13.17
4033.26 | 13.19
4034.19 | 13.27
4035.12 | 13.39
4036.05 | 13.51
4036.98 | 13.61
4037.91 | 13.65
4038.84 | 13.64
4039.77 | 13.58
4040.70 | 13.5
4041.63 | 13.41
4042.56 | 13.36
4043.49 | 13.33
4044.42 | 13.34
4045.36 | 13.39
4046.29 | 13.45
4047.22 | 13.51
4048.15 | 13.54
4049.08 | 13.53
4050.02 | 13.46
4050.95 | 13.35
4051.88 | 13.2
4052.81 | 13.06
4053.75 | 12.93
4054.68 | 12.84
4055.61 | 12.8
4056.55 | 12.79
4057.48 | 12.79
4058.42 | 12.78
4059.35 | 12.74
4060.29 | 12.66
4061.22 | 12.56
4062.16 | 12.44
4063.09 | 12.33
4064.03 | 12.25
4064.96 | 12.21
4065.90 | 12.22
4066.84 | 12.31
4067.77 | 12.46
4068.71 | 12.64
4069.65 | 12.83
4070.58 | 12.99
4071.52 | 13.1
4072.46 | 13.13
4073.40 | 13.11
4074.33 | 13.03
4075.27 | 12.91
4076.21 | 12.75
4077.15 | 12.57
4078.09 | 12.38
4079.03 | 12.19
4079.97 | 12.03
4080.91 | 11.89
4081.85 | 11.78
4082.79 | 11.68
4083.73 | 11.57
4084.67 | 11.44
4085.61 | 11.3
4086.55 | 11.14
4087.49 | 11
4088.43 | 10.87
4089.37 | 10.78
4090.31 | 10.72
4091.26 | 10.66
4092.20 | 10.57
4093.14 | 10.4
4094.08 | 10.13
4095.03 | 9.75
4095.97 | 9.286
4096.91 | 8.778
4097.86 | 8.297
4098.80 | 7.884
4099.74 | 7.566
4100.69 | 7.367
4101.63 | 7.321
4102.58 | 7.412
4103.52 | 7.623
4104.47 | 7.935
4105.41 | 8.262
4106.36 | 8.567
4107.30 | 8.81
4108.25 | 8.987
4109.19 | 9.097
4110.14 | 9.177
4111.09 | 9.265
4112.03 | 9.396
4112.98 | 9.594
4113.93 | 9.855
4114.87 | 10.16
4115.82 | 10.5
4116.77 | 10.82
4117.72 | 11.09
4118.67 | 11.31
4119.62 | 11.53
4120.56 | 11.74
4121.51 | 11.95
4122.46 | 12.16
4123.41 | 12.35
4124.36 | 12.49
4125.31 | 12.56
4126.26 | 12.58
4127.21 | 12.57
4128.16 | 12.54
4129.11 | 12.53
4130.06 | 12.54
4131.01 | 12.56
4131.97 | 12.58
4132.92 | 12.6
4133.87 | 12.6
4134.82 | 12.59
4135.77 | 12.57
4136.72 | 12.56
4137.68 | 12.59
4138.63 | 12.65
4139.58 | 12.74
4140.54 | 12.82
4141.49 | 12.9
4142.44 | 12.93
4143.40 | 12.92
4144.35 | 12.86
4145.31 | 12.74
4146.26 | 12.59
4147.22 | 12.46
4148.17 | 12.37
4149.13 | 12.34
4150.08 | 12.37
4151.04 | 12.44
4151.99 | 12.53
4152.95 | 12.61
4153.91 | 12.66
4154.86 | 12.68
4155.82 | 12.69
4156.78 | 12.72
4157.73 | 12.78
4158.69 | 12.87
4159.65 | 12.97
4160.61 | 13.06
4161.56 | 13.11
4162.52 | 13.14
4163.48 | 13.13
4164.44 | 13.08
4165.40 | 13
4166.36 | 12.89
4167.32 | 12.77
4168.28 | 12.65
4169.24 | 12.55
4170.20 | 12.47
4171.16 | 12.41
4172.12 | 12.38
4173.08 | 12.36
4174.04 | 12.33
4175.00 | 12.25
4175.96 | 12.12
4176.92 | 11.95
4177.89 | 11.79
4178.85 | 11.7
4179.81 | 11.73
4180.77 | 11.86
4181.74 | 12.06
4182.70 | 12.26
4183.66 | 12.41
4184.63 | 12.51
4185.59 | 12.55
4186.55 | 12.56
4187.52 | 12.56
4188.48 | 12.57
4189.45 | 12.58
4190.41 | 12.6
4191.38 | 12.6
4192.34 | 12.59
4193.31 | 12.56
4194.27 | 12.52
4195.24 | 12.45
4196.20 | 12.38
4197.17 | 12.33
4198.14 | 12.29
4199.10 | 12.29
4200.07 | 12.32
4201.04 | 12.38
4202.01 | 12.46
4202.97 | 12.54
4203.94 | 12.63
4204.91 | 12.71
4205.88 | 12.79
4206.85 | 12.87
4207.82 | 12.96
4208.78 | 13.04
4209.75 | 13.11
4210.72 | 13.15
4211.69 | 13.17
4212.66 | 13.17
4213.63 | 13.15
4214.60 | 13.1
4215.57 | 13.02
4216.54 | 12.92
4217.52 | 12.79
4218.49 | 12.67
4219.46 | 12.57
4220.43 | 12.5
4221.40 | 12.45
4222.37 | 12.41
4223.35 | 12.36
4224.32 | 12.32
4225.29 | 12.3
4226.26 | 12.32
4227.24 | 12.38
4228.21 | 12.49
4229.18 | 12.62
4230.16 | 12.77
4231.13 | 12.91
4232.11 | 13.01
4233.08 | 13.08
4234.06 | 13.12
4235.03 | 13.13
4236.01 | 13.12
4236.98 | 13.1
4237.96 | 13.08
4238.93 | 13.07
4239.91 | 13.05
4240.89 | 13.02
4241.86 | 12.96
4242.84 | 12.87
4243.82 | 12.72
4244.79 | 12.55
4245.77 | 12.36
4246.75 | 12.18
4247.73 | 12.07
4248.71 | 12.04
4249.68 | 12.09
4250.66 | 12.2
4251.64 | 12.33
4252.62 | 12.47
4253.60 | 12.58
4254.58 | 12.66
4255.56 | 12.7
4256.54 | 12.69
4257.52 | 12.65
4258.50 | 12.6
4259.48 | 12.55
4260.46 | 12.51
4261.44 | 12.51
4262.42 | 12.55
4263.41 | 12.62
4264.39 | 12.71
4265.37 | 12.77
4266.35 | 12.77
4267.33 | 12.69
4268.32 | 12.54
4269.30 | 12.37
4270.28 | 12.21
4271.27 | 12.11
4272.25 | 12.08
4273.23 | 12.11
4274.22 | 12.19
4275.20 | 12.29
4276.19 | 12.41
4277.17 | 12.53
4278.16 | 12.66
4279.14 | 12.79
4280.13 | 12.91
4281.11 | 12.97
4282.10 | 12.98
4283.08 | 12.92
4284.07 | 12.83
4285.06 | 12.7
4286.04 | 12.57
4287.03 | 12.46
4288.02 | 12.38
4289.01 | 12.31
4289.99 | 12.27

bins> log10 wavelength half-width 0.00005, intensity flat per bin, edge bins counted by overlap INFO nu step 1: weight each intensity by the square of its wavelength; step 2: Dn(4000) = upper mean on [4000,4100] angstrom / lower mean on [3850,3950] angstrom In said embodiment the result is 1.34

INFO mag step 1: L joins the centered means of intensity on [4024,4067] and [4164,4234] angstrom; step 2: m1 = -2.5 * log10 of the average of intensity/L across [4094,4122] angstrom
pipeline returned 0.35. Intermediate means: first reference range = 13.1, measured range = 9.31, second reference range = 12.6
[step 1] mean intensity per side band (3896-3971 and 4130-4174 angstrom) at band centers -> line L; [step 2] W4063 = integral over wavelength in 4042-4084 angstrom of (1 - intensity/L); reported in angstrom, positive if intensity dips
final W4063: -4.2 angstrom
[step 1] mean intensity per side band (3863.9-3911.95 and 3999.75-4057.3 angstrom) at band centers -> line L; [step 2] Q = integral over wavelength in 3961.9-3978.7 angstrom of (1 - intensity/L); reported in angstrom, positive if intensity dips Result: 6.20 angstrom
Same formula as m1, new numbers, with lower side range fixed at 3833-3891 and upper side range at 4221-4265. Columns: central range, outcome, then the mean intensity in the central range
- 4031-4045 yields -0.239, 13.4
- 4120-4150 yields -0.081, 12.5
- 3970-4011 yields -0.098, 11.3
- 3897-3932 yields -0.104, 10.6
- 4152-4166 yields -0.089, 12.9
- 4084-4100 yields 0.118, 10.1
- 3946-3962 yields -0.080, 10.8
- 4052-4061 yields -0.174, 12.8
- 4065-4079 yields -0.149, 12.7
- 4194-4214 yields -0.037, 12.7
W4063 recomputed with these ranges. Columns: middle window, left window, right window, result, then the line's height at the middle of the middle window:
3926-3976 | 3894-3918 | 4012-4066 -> 9.0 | 11.4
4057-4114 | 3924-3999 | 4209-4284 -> 1.5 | 11.2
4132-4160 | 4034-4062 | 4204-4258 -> 0.6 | 13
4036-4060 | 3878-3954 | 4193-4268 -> -5.0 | 11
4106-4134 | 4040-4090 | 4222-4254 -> 3.2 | 12.6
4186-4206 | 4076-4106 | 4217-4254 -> -0.9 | 11.9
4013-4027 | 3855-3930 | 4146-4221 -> -2.2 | 11.1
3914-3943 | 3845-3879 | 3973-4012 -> 2.7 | 11.2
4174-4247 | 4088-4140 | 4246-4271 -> -4.7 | 11.8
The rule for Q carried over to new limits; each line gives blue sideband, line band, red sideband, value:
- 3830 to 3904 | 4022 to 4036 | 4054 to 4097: -2.3 angstrom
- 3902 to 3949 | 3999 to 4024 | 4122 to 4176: -3.7 angstrom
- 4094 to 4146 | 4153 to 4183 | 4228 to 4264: -2.6 angstrom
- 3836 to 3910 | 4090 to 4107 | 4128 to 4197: 4.4 angstrom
